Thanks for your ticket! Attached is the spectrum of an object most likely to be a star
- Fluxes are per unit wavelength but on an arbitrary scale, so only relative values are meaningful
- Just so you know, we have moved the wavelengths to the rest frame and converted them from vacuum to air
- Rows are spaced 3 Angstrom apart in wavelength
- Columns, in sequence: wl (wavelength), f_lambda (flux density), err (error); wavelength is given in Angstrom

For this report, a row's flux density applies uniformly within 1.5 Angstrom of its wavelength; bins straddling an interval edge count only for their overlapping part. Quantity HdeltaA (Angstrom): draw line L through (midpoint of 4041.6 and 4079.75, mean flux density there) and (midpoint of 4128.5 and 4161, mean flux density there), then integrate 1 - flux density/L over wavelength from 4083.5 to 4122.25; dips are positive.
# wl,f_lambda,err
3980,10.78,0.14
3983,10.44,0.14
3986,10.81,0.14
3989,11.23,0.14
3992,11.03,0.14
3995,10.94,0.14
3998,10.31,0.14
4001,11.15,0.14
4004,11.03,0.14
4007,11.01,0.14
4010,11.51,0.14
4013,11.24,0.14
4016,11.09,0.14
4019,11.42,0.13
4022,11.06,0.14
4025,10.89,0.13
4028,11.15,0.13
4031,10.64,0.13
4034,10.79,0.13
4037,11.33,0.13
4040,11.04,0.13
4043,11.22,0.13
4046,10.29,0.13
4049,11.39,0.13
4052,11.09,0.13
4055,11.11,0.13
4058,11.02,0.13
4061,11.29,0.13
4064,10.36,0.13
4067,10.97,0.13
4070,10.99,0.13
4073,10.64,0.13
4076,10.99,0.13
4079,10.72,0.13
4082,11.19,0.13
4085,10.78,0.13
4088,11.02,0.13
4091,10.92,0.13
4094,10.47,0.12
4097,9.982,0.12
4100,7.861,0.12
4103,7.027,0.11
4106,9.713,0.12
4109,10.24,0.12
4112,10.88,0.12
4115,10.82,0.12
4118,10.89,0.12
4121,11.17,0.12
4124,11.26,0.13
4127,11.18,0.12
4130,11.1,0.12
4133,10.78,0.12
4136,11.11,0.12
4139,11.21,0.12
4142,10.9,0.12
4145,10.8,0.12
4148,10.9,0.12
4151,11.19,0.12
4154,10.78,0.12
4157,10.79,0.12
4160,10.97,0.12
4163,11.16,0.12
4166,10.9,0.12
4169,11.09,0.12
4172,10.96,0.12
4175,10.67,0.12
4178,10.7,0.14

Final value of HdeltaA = 2.9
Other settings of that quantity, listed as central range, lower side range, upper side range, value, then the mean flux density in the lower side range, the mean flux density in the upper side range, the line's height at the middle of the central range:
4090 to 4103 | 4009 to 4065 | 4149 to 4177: 1.8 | 11.1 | 10.9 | 11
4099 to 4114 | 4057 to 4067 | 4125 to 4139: 2.4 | 10.9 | 11.1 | 11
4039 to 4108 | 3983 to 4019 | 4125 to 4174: 3.1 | 11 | 11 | 11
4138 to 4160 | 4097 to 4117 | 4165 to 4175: -1.0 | 9.5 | 10.9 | 10.5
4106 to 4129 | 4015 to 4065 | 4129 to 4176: 0.3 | 11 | 11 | 11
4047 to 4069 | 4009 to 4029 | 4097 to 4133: -0.5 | 11.2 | 10.2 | 10.8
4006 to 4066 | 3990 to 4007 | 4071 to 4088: -0.8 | 10.9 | 10.9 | 10.9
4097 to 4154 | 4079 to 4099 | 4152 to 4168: 1.6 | 10.7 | 10.9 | 10.8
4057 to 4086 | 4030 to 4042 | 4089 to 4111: -2.1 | 11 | 9.53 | 10.2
